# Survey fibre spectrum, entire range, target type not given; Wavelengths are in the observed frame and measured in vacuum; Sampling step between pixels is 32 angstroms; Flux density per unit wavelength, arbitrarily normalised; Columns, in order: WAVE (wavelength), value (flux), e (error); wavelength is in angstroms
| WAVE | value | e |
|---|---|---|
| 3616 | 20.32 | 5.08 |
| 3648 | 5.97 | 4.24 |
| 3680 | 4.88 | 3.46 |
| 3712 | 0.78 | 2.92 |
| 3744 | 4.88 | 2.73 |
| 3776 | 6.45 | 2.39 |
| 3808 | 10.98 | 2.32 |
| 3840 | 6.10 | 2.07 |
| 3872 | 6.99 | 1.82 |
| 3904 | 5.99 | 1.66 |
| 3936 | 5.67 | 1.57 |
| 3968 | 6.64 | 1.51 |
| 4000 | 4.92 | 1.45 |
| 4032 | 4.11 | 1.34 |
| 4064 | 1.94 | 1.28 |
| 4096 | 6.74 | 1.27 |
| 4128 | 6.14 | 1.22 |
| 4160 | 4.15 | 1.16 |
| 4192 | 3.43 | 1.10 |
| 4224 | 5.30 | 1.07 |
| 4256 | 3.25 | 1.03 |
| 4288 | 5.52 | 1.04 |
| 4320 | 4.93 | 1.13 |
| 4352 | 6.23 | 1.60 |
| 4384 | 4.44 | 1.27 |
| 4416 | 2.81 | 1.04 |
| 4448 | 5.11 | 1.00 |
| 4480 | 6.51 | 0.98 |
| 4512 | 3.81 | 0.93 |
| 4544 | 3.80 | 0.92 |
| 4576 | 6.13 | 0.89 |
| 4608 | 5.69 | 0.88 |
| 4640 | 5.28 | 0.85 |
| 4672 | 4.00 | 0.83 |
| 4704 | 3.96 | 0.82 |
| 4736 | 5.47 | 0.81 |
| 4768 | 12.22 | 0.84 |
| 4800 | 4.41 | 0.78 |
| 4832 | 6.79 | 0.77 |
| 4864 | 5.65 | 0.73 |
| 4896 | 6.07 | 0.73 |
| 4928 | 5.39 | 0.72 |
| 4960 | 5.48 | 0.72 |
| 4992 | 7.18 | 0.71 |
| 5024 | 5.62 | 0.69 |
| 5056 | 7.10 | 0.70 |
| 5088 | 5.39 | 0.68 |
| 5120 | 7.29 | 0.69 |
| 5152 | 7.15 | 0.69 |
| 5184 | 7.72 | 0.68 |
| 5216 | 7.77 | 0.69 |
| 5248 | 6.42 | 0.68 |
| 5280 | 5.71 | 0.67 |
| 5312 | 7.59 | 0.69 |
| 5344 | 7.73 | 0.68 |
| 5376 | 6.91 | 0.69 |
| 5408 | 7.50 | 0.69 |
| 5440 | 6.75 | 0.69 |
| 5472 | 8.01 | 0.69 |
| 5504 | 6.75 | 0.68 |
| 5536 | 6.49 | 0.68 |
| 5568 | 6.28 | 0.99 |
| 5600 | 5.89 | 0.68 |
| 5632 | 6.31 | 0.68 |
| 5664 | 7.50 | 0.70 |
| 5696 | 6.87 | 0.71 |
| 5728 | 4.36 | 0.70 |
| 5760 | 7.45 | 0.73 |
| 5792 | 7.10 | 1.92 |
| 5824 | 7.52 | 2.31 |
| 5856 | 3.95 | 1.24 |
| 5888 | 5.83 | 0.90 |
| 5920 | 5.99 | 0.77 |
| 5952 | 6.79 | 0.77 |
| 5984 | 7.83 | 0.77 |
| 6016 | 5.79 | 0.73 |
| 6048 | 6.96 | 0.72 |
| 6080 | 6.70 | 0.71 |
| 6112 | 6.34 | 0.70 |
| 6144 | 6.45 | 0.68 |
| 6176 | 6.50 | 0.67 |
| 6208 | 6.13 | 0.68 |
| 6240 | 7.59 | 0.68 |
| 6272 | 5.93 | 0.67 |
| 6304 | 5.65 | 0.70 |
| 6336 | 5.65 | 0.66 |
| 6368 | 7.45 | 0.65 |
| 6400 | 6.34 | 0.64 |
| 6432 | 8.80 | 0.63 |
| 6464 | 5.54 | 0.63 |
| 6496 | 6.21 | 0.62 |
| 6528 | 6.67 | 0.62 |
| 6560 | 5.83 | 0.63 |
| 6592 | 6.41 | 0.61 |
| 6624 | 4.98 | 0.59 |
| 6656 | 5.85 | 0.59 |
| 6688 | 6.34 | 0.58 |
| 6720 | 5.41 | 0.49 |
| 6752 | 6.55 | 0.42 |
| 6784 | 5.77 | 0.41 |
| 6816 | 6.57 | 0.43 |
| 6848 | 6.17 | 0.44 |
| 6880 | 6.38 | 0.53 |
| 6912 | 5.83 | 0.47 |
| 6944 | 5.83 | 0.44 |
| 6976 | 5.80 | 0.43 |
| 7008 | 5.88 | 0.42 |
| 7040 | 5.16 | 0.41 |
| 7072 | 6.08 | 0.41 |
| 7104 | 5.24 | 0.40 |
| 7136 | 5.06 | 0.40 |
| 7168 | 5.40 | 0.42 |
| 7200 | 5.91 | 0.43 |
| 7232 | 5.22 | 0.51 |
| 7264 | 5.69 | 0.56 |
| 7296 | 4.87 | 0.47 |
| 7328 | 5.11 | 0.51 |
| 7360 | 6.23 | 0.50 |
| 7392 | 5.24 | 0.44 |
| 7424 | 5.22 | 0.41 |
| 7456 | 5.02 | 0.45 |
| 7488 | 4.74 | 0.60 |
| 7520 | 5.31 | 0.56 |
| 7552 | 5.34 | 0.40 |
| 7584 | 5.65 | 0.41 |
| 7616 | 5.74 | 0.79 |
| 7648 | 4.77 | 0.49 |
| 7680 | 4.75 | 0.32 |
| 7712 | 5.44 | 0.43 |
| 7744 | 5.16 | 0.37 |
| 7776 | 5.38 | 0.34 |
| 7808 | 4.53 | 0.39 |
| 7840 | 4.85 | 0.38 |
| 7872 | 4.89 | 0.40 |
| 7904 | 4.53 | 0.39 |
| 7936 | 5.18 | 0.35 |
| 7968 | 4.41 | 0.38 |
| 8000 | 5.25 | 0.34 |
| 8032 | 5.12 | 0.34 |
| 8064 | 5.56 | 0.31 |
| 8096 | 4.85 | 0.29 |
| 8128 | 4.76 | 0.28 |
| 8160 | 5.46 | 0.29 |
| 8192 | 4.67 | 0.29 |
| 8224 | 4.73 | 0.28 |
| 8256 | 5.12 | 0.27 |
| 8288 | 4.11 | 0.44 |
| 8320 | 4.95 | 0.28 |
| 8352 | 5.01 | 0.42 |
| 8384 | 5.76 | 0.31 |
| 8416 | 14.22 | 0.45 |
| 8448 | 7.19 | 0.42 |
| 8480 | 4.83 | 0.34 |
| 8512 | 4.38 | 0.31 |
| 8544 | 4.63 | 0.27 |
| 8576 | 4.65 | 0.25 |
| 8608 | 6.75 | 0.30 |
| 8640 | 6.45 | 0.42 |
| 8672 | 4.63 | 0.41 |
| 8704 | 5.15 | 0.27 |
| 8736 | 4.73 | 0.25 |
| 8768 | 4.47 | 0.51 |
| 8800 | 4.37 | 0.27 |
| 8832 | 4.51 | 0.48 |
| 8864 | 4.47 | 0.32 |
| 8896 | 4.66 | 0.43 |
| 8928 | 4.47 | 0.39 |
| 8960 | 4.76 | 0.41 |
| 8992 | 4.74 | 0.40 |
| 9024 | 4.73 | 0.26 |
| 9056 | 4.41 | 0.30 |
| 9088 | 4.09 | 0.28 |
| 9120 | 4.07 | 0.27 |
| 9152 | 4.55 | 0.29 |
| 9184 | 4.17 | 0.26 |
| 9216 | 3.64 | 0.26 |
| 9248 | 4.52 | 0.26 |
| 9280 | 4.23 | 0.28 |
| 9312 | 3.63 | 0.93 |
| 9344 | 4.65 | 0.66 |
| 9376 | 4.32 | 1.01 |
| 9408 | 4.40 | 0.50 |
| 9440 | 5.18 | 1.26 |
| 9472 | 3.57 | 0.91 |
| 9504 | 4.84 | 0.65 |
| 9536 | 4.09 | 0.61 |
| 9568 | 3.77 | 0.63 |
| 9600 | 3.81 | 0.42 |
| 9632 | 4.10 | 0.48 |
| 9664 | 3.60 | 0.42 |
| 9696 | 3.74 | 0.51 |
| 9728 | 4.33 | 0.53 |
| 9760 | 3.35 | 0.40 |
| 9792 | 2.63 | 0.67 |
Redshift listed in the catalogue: 0.28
